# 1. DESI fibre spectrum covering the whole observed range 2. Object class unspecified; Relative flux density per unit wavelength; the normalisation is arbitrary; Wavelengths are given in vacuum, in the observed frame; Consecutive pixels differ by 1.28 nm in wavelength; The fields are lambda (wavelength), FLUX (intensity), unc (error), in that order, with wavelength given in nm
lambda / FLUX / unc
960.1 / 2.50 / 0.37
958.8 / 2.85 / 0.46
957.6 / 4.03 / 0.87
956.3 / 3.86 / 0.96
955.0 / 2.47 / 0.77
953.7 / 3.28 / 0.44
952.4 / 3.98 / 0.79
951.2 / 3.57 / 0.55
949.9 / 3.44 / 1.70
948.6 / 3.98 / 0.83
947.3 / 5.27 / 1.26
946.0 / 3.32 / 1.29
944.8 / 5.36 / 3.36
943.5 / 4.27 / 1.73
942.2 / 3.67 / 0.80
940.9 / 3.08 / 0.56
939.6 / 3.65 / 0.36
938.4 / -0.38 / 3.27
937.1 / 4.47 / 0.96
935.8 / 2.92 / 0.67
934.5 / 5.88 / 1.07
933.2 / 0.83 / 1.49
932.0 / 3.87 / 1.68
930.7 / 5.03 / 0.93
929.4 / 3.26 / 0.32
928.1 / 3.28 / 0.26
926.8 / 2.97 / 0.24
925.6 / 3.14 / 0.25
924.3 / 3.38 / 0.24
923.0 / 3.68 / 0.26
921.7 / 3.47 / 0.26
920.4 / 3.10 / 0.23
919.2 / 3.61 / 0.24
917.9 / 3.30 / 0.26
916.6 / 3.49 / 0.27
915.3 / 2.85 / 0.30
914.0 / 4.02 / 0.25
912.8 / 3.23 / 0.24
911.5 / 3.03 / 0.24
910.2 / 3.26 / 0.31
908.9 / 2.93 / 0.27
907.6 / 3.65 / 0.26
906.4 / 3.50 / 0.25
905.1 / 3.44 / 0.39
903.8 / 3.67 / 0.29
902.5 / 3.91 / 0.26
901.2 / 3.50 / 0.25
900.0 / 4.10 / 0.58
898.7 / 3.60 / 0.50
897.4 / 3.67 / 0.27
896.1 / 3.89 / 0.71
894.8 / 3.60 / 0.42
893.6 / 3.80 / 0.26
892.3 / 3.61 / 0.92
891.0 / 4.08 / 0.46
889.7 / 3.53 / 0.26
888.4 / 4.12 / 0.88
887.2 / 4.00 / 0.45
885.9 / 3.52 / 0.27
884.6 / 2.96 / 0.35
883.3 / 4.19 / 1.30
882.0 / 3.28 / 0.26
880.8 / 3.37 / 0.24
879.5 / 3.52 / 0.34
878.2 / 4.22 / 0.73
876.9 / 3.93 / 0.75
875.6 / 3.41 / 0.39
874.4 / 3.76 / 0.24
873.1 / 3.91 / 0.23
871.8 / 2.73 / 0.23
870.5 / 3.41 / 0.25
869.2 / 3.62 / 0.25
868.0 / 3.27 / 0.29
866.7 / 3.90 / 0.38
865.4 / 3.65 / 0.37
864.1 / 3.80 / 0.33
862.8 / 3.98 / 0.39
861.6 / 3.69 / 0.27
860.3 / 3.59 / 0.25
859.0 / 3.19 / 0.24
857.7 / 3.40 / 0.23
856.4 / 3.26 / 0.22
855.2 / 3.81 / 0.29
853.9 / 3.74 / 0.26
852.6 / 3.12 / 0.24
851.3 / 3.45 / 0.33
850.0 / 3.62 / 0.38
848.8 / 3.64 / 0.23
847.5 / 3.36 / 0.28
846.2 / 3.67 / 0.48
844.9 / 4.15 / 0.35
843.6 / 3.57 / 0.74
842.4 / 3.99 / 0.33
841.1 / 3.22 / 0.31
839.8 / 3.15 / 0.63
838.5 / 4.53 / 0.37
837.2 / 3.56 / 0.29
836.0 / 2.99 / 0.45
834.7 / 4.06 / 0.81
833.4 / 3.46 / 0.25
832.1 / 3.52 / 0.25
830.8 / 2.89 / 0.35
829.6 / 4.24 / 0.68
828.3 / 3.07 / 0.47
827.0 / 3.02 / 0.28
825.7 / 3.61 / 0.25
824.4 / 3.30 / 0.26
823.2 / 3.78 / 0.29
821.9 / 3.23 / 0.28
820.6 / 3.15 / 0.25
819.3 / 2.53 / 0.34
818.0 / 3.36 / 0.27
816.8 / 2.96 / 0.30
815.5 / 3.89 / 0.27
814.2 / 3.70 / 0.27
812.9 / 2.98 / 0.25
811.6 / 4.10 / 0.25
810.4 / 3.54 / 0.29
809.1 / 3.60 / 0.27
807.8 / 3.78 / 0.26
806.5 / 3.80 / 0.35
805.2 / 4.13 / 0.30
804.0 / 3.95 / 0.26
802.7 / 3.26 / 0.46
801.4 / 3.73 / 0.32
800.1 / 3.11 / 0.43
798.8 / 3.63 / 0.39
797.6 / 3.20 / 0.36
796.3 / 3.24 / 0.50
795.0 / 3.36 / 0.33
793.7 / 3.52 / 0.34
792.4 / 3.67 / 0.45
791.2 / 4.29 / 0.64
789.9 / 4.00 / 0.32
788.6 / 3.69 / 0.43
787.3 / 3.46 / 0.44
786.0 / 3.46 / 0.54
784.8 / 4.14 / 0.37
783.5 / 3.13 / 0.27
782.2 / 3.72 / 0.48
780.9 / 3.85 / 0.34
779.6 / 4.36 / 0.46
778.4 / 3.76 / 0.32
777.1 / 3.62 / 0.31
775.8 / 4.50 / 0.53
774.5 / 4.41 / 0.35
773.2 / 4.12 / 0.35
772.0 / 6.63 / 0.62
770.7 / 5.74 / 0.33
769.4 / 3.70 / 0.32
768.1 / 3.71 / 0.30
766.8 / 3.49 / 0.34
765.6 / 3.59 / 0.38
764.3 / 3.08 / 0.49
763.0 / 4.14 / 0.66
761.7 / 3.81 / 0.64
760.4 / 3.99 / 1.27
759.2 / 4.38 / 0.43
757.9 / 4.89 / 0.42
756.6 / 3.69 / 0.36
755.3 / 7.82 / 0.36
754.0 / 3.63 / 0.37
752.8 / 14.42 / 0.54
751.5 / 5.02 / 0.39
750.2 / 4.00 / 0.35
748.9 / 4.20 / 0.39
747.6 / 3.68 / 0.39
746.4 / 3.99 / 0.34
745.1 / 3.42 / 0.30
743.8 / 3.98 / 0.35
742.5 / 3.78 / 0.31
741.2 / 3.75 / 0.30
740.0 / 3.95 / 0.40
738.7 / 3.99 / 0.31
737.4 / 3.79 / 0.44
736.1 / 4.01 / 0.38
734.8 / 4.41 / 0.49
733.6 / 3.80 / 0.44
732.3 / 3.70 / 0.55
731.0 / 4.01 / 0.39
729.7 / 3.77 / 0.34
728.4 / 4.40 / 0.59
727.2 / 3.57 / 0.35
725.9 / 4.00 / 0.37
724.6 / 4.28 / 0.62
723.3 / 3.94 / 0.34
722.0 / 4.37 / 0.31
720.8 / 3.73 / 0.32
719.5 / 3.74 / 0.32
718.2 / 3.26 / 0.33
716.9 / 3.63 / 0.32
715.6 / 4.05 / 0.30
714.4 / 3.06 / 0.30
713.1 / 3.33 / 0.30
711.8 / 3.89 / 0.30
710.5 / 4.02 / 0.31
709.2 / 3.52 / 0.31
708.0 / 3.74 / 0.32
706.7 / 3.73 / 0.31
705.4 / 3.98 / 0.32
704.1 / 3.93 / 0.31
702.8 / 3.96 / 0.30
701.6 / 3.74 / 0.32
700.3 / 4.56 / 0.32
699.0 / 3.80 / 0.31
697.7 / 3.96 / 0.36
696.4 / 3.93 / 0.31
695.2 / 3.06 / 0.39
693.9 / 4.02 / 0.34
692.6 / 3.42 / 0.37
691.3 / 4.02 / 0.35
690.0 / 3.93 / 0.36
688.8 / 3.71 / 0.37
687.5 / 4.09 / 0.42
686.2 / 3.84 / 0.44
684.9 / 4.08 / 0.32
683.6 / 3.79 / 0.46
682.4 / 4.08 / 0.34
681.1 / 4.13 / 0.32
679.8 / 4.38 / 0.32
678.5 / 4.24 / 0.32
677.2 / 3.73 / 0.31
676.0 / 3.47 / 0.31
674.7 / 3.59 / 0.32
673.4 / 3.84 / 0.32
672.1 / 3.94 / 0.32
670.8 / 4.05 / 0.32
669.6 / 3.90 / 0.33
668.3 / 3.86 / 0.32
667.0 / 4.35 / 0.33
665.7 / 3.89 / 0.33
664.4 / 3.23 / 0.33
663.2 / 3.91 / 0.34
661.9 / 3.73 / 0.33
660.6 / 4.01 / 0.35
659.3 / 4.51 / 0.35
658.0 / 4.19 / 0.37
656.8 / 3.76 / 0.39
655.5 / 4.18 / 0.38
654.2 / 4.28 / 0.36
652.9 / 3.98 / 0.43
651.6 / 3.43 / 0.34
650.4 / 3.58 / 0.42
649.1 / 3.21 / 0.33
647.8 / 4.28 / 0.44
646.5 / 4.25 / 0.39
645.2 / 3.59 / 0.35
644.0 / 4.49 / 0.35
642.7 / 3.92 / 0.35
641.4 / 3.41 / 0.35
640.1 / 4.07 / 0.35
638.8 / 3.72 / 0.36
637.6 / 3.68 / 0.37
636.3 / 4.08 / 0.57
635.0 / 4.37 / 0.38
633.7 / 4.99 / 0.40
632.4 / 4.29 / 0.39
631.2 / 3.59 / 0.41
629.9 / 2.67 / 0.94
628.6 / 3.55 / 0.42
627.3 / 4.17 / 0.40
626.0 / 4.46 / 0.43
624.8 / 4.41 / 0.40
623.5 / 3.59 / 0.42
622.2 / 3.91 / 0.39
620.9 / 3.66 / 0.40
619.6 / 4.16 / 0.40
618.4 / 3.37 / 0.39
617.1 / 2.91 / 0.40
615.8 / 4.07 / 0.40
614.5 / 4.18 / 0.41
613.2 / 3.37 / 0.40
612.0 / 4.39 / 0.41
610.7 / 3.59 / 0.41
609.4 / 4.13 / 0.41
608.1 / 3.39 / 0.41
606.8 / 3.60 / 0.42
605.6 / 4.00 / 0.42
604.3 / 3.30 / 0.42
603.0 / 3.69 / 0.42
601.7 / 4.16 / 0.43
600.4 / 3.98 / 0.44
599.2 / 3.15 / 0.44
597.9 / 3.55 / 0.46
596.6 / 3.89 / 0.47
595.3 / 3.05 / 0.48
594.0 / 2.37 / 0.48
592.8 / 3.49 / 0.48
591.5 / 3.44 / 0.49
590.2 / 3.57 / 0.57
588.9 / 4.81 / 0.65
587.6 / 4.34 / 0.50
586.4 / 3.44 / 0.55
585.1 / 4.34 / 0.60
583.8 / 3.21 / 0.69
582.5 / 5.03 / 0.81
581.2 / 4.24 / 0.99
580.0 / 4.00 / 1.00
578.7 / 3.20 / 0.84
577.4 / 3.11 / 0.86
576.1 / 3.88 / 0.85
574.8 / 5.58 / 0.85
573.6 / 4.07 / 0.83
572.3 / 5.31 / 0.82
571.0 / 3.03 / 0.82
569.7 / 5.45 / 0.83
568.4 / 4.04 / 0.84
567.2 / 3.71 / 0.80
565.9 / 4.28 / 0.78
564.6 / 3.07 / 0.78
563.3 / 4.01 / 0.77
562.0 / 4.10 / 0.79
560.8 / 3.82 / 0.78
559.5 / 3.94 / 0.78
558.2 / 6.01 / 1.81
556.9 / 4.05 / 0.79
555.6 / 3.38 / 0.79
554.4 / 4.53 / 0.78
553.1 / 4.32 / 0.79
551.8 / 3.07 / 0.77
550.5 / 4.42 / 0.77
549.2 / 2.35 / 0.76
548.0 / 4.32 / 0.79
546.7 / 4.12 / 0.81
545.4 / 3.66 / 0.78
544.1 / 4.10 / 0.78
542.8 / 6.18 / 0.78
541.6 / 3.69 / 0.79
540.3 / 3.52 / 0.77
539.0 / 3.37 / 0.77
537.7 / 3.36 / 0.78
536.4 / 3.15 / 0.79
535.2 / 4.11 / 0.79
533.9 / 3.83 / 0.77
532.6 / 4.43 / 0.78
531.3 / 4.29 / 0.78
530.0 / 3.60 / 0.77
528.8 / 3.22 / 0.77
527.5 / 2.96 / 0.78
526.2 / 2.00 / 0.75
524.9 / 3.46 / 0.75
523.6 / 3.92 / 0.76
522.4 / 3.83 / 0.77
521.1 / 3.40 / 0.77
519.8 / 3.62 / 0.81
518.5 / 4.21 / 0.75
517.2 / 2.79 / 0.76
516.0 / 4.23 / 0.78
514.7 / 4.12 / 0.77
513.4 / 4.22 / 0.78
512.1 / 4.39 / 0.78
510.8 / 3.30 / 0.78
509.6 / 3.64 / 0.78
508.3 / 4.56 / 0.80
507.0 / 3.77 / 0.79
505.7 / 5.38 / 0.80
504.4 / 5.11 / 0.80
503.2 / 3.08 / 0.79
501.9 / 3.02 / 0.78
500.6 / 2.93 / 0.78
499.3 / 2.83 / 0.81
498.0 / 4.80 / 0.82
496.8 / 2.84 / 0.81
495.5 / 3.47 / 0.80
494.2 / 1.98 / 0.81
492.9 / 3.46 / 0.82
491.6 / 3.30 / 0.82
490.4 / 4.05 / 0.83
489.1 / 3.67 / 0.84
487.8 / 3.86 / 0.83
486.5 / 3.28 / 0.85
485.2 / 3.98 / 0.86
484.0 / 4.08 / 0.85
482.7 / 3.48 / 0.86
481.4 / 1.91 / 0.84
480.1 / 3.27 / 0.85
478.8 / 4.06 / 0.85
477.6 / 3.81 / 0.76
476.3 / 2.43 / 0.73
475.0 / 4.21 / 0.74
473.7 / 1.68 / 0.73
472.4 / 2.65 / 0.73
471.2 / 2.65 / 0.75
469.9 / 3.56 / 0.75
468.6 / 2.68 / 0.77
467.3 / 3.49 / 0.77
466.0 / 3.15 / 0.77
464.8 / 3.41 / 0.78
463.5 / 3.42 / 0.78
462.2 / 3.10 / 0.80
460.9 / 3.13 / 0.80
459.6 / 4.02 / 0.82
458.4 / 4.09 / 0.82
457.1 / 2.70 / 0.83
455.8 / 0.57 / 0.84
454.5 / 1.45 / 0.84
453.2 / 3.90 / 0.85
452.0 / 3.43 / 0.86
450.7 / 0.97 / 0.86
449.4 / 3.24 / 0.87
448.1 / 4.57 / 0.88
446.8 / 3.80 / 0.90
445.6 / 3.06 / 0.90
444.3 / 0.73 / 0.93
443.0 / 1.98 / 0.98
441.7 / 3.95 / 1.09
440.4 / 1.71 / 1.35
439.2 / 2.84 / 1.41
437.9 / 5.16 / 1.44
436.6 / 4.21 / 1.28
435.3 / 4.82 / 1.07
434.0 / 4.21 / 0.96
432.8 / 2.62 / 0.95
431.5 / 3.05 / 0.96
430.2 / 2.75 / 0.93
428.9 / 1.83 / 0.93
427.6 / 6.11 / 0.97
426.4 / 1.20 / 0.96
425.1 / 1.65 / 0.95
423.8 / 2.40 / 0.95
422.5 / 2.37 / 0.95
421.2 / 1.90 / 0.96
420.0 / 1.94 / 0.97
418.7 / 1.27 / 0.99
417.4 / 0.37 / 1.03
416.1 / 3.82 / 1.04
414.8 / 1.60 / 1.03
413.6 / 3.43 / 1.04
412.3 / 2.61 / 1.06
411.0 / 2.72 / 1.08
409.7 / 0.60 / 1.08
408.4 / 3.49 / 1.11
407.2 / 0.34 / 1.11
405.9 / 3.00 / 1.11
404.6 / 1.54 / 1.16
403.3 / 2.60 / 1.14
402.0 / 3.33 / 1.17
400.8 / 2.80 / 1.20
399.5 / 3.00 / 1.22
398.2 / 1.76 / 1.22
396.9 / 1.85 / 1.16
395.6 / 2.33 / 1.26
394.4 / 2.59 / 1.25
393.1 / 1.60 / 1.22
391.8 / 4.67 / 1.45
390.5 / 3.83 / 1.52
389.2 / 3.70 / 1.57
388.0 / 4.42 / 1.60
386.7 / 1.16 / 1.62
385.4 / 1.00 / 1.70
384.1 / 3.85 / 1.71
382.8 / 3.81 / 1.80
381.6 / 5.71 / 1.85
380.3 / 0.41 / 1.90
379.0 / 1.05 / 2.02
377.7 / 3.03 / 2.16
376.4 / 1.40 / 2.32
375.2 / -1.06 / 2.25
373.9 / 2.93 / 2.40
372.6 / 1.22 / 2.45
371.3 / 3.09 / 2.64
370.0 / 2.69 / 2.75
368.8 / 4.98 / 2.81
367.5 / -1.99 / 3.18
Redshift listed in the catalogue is 0.15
